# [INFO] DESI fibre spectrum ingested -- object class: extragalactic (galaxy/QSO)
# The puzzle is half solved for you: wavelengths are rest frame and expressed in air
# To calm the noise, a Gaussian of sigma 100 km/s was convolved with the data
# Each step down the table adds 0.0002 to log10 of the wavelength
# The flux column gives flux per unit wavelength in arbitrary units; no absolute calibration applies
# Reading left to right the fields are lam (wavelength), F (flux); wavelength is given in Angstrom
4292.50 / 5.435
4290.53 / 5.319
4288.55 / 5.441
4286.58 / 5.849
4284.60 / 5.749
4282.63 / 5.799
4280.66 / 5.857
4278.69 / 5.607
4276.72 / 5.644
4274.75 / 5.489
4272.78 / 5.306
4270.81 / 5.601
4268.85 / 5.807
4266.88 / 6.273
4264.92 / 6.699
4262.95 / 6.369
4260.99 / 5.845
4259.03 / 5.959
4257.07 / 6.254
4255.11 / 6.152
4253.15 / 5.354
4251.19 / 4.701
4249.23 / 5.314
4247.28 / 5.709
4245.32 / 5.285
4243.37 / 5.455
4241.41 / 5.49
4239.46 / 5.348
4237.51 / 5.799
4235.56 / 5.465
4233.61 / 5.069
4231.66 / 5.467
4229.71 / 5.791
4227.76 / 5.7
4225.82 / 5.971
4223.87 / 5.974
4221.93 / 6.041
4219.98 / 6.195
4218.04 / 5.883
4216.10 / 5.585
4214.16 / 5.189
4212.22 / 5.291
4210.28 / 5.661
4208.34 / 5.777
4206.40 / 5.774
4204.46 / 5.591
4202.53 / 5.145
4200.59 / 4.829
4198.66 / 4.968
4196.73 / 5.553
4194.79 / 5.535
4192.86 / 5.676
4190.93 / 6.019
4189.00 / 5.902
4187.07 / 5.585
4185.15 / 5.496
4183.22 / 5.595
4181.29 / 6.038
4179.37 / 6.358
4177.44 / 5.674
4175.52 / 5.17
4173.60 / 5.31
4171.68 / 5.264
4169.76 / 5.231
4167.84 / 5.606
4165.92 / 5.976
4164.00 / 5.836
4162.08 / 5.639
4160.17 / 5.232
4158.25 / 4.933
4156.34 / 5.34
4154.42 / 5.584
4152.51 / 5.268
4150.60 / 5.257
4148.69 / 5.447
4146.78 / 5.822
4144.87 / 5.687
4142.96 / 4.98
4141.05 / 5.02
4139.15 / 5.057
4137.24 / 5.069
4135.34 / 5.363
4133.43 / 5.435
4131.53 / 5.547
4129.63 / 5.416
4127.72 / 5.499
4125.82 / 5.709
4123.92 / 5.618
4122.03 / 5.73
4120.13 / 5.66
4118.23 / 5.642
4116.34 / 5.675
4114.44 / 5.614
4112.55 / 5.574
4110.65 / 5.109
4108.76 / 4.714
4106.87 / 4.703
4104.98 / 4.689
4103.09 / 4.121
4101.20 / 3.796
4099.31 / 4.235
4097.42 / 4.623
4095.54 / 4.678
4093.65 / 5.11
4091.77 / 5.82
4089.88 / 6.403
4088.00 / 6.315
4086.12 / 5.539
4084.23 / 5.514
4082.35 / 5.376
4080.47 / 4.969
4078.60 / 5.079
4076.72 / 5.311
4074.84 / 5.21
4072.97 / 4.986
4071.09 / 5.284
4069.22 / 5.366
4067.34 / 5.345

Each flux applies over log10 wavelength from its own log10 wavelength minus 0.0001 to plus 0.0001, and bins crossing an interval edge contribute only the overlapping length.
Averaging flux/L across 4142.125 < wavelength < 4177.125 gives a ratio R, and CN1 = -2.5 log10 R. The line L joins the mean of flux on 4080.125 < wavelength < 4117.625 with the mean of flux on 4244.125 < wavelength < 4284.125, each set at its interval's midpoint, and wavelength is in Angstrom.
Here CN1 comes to -0.01 mag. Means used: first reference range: 5.14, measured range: 5.43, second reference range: 5.75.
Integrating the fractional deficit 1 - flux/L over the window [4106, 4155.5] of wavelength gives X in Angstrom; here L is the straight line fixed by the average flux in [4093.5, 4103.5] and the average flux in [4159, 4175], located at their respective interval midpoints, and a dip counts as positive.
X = -5.0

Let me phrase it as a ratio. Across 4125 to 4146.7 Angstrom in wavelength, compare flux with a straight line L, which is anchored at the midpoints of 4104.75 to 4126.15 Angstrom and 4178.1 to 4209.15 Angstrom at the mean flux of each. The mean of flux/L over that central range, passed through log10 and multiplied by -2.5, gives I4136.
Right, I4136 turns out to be 0.02 mag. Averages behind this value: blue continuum 5.39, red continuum 5.61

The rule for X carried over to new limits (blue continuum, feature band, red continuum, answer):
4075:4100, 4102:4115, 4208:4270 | 1.1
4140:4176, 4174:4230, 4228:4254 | -2.5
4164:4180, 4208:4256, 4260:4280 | 1.4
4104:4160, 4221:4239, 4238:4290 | -0.2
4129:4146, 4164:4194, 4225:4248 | -1.5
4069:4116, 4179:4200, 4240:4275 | -0.7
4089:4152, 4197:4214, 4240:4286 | 0.5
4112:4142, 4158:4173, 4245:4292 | 0.2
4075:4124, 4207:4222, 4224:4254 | -0.7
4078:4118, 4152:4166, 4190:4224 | -0.2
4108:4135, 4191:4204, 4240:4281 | 0.6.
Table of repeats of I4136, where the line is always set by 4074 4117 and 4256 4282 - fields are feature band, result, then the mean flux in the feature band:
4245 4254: 0.11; 5.27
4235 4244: 0.05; 5.52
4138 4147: 0.02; 5.27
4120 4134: -0.06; 5.58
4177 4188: -0.05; 5.8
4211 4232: -0.01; 5.74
